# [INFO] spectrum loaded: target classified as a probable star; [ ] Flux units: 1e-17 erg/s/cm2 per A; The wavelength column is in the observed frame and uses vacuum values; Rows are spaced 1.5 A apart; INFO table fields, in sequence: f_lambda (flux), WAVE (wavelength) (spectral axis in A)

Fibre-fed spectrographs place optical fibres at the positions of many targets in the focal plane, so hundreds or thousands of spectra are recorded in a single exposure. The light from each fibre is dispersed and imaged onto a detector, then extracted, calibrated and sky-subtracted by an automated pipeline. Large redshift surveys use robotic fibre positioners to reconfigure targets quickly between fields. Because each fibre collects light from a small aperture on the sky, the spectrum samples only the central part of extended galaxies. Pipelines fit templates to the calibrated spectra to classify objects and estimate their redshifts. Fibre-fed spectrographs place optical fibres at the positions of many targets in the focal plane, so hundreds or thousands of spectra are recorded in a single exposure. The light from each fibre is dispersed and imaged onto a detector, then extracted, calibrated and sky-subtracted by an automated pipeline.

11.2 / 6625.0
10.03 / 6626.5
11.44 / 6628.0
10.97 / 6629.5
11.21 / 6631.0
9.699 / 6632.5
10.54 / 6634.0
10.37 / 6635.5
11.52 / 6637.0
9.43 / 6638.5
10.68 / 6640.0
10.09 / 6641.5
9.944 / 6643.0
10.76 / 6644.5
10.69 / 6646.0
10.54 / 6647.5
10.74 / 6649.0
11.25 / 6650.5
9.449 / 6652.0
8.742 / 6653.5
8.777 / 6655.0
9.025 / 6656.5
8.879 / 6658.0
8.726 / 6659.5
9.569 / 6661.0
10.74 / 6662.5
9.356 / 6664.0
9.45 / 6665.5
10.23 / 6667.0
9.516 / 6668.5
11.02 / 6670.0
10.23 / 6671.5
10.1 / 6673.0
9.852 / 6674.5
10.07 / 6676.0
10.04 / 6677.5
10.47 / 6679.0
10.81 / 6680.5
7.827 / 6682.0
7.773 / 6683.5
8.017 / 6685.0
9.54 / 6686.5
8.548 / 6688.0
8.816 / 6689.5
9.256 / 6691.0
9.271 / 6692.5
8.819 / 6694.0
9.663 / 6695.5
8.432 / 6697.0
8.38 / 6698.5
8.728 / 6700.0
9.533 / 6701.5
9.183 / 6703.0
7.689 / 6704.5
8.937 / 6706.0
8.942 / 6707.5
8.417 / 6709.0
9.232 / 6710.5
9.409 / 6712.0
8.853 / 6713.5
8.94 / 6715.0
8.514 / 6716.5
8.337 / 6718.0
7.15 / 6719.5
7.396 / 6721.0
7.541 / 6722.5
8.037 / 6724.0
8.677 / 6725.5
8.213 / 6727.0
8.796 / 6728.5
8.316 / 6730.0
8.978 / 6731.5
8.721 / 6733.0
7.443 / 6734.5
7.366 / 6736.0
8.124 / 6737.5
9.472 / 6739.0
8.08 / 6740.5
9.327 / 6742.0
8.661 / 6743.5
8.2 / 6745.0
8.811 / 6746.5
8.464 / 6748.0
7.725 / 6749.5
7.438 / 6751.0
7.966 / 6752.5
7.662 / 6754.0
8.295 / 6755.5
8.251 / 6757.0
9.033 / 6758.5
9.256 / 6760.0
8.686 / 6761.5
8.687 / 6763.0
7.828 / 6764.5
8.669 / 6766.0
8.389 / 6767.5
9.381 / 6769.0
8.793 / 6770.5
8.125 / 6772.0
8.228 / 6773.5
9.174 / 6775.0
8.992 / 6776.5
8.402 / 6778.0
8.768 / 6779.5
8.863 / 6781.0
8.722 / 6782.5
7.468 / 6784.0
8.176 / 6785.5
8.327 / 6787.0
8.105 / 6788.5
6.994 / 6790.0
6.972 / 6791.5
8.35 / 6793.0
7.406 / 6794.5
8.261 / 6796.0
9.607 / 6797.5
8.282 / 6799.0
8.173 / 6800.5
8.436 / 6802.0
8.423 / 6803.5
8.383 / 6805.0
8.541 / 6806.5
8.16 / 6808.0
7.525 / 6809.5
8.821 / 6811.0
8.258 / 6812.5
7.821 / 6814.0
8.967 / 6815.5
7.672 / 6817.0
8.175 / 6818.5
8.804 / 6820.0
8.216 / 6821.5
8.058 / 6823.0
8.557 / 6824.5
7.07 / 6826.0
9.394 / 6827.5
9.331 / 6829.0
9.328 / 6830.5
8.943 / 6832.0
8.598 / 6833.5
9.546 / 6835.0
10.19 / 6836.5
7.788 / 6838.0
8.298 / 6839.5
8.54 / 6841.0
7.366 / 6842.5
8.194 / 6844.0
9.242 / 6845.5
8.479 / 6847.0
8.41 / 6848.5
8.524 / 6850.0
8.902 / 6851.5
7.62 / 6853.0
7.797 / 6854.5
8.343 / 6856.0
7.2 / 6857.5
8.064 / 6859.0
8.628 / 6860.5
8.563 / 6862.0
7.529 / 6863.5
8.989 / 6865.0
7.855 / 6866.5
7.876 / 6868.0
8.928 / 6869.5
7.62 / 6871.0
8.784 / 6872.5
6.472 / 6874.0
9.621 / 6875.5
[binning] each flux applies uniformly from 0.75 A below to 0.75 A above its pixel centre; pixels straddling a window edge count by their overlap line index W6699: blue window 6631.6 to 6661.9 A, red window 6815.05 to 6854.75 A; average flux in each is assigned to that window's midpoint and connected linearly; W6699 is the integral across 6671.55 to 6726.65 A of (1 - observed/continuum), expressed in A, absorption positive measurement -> 4.0 A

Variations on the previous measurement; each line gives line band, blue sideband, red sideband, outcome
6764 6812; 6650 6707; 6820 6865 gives 2.23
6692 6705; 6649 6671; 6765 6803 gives 0.55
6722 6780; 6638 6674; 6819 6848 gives 4.92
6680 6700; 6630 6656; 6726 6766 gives 1.22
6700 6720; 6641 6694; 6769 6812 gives 1.02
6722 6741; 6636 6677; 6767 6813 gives 1.58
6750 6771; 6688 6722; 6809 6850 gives 0.44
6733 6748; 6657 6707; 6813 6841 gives 1.02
